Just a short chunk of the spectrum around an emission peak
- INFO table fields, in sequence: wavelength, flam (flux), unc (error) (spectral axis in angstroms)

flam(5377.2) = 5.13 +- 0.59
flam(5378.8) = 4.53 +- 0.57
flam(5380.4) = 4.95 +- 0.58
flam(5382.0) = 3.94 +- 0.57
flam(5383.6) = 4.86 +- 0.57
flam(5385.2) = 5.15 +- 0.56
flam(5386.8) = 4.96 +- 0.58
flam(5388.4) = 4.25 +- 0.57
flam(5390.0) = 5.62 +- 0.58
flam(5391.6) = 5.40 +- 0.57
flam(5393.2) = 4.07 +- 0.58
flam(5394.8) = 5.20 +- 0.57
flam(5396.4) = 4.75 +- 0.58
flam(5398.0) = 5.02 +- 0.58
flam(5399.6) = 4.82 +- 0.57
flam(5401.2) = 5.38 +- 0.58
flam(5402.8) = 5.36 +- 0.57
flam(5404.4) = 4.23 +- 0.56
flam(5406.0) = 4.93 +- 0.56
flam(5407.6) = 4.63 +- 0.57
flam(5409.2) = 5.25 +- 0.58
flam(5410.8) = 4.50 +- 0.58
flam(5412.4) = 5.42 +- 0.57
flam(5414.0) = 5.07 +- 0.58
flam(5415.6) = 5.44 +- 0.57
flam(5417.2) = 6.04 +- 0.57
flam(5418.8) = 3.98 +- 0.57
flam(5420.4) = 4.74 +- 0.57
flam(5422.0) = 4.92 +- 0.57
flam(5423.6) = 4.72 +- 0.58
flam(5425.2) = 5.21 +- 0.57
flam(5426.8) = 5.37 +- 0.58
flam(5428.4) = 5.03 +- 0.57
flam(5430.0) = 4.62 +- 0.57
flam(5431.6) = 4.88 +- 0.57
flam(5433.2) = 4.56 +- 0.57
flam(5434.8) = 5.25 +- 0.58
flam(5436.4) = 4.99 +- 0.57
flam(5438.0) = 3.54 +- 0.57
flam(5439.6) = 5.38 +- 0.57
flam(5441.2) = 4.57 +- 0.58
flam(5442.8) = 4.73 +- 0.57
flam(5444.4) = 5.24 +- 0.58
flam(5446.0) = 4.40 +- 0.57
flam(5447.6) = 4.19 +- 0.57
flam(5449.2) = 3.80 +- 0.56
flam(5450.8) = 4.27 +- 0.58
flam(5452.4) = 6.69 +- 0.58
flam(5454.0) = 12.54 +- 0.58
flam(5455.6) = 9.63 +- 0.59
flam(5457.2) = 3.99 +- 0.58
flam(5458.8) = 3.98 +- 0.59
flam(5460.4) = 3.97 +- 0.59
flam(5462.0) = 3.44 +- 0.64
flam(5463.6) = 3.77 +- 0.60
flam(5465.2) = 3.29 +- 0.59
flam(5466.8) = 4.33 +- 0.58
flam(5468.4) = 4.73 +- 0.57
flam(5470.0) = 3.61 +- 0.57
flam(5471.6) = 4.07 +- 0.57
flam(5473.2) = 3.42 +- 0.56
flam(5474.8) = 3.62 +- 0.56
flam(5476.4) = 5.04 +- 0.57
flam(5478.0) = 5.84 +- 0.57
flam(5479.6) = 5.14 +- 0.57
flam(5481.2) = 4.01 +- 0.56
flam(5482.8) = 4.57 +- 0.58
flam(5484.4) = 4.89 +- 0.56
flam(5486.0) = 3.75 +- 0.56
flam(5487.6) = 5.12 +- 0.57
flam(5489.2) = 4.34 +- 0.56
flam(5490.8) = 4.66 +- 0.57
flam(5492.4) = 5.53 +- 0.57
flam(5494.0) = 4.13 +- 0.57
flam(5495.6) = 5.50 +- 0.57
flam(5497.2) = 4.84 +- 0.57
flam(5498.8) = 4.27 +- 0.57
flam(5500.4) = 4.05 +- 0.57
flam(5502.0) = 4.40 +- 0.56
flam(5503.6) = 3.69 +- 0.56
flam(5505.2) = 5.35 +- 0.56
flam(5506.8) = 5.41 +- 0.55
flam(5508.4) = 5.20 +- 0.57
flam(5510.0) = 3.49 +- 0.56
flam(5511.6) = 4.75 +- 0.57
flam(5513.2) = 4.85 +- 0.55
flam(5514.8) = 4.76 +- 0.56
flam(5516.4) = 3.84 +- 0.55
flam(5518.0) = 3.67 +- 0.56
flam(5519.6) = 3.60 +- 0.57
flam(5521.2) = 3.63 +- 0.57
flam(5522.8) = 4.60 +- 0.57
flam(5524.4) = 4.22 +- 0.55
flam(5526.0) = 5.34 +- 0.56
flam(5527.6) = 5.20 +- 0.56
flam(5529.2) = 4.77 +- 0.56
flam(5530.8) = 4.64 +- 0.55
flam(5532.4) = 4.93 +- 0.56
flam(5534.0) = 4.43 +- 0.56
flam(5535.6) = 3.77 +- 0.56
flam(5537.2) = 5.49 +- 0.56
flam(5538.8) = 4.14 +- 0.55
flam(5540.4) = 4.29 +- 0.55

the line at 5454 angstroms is H-beta 4861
